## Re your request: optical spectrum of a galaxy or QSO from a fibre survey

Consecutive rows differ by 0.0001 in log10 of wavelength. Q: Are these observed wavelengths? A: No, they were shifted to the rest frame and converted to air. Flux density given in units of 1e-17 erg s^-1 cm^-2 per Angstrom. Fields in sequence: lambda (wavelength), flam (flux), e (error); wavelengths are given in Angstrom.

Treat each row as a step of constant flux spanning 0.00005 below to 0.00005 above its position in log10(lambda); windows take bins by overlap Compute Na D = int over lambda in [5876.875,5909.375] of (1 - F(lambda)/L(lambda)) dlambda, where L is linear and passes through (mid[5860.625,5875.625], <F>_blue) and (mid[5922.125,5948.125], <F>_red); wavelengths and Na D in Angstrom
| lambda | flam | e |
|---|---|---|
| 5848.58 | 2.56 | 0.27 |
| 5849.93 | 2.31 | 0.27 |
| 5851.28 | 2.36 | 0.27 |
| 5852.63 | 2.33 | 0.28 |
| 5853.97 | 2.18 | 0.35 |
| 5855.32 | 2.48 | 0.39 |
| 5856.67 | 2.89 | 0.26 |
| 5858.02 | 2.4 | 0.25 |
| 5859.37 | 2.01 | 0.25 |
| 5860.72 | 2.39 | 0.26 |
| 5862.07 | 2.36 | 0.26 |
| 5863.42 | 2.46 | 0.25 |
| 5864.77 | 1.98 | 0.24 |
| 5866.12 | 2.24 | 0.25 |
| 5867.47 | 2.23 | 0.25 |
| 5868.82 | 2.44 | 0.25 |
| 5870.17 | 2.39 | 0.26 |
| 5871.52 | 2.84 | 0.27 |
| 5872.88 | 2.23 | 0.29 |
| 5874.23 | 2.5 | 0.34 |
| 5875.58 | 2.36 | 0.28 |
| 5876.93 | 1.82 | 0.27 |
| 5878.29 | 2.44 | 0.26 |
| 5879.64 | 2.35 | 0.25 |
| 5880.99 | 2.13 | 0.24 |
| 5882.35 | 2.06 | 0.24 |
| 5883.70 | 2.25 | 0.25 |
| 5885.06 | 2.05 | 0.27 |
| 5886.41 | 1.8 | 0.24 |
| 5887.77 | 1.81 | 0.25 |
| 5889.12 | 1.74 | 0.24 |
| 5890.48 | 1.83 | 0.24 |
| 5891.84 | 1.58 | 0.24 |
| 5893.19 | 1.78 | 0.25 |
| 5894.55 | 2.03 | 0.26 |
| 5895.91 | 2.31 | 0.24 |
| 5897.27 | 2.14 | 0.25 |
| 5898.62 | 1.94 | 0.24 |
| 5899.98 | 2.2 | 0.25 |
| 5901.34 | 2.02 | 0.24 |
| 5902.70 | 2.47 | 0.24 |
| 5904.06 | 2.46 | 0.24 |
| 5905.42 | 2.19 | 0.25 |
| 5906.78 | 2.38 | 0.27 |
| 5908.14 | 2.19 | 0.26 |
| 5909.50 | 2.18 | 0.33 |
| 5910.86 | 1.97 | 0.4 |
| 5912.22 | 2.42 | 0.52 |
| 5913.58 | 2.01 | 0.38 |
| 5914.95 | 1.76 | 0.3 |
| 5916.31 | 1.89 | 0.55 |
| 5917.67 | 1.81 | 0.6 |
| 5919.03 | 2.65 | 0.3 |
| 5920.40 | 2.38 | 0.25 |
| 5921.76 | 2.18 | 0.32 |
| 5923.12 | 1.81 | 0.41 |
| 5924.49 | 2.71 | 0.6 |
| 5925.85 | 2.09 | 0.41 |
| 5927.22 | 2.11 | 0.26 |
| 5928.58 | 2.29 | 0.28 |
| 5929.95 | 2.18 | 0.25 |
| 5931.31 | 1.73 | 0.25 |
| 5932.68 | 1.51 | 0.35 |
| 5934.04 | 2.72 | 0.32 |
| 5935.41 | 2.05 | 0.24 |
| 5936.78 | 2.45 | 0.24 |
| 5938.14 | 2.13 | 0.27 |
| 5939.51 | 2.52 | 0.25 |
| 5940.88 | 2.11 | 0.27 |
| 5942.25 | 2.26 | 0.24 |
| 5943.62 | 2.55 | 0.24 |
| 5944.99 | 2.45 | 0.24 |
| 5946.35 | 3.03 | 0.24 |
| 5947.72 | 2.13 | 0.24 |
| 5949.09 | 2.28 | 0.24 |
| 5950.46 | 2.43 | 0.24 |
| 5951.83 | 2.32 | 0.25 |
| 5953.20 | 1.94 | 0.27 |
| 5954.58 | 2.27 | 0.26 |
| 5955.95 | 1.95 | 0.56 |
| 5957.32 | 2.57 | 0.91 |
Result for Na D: 3.31 Angstrom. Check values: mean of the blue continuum 2.37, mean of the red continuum 2.26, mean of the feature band 2.09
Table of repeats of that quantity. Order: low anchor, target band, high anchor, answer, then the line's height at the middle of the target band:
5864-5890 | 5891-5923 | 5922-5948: 1.49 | 2.22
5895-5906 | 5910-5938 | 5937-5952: 2.06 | 2.31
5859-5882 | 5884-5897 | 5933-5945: 2.31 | 2.31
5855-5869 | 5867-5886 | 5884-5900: -1.23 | 2.15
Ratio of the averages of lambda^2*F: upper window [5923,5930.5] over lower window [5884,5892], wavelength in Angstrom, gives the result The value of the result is 1.2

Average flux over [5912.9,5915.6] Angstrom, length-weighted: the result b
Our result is 1.88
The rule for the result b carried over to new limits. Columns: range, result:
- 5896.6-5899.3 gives 2.05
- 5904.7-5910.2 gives 2.24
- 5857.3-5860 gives 2.22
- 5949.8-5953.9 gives 2.22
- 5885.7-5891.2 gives 1.8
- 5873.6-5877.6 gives 2.23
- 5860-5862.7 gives 2.37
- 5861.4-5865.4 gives 2.27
